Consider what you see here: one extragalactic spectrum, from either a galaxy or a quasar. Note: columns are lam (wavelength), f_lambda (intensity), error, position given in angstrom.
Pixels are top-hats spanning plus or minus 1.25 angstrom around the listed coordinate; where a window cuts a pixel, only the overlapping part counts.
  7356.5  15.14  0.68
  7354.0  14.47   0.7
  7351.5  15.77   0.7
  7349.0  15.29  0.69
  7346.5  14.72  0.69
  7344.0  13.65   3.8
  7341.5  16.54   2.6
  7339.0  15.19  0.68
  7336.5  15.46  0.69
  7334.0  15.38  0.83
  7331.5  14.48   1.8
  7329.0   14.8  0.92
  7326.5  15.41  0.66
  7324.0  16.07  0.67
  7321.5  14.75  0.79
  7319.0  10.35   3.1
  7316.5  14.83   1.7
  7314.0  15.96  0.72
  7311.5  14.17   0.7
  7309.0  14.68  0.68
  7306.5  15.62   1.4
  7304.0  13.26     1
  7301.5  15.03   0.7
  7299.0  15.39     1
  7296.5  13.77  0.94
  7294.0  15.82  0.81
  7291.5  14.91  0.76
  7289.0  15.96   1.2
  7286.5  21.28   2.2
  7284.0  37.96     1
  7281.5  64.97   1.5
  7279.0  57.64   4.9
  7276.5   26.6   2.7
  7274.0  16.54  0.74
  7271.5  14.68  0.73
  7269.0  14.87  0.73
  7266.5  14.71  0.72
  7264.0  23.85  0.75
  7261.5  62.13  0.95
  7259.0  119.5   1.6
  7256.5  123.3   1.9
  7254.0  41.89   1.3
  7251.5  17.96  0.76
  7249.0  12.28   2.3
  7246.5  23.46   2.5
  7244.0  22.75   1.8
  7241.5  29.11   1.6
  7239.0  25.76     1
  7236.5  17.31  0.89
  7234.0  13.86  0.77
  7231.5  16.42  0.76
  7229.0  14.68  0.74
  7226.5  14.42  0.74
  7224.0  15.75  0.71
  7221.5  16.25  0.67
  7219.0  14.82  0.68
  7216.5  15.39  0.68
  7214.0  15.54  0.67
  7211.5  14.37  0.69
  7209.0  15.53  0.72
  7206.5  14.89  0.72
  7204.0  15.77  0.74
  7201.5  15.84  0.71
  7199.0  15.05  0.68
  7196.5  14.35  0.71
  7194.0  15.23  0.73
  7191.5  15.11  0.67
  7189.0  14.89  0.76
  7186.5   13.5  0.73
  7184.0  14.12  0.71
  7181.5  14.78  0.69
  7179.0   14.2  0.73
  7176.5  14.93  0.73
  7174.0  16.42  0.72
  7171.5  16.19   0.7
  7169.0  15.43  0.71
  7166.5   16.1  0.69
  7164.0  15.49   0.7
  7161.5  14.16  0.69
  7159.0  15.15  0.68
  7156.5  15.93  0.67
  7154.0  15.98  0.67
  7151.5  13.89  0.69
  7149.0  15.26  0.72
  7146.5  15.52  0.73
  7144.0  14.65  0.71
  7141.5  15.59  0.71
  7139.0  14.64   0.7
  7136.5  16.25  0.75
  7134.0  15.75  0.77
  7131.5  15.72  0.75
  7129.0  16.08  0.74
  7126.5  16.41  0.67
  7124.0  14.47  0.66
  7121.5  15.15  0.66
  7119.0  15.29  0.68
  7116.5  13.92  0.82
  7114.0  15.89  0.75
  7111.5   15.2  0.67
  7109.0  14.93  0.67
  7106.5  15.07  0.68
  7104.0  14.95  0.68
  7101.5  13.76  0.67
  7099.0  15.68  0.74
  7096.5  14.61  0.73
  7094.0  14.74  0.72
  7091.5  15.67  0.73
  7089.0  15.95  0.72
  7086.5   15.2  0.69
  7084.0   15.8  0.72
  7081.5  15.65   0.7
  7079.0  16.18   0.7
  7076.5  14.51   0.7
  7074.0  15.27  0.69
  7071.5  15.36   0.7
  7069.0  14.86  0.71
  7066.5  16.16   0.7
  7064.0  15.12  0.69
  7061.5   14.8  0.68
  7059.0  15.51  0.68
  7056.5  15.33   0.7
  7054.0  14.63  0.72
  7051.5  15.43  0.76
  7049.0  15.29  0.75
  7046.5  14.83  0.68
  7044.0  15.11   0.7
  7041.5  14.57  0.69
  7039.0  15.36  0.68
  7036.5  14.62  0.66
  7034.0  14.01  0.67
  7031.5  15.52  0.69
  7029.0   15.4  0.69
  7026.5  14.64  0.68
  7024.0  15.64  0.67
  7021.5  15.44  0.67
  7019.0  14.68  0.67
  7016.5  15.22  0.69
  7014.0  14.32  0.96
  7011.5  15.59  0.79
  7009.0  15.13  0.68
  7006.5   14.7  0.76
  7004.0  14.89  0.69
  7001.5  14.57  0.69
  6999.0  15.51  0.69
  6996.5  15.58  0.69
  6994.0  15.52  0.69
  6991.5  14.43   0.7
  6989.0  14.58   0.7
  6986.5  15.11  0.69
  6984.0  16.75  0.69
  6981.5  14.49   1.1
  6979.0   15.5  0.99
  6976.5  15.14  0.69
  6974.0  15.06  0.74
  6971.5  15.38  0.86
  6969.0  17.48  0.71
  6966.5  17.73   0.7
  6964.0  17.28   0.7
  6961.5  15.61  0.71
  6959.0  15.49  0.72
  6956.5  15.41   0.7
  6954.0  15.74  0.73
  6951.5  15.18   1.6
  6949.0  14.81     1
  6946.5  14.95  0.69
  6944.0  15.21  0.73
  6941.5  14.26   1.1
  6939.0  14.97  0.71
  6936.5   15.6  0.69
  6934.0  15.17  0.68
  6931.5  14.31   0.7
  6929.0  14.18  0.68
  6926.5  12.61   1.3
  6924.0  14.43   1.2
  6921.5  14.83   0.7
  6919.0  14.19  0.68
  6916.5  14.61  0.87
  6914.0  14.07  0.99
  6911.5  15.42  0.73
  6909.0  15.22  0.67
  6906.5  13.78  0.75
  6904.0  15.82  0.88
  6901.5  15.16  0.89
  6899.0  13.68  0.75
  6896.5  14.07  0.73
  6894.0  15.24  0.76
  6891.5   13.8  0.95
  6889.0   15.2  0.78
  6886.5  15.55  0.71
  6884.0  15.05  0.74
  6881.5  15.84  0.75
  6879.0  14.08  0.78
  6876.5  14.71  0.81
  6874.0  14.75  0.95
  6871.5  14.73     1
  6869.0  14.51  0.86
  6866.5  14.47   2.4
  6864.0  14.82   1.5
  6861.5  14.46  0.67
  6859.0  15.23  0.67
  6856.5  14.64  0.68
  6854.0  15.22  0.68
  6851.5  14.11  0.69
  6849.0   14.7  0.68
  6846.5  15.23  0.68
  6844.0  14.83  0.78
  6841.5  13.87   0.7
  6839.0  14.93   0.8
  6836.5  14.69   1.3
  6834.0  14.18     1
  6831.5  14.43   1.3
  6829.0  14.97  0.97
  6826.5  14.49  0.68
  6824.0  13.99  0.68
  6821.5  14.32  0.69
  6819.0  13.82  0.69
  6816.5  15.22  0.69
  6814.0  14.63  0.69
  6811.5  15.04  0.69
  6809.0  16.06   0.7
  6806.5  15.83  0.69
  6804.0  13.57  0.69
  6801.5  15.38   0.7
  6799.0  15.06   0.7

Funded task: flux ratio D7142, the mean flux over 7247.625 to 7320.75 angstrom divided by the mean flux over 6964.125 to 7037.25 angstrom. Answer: 1.93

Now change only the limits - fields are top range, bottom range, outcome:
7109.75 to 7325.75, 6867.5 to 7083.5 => 1.36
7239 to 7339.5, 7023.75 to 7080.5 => 1.75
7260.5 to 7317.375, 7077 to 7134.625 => 1.51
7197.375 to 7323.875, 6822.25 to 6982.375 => 1.63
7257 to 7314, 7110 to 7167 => 1.91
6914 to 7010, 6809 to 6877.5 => 1.03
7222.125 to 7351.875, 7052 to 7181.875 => 1.58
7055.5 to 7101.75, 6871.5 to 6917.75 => 1.04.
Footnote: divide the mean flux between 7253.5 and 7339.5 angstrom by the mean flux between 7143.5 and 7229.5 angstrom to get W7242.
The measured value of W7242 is 1.79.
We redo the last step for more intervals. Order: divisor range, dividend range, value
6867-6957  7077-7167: 1.04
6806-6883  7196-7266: 1.85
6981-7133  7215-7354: 1.55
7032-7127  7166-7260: 1.48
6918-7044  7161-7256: 1.18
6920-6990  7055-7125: 0.99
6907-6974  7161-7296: 1.58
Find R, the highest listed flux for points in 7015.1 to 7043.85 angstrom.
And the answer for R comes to 15.64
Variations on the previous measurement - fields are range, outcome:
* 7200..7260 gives 123.3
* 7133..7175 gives 16.42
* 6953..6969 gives 17.73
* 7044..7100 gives 16.18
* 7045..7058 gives 15.43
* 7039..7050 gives 15.36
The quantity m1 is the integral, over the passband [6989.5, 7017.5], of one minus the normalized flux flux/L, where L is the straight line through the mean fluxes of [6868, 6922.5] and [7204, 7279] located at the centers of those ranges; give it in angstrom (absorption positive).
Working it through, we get 5.5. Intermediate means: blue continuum 14.7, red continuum 27.5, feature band 15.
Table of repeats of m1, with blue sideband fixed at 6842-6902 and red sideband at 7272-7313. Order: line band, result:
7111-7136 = 5.5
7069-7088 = 3.5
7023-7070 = 8.1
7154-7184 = 7.8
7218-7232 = 4.1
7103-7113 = 2.3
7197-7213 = 4.6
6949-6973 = 0.7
